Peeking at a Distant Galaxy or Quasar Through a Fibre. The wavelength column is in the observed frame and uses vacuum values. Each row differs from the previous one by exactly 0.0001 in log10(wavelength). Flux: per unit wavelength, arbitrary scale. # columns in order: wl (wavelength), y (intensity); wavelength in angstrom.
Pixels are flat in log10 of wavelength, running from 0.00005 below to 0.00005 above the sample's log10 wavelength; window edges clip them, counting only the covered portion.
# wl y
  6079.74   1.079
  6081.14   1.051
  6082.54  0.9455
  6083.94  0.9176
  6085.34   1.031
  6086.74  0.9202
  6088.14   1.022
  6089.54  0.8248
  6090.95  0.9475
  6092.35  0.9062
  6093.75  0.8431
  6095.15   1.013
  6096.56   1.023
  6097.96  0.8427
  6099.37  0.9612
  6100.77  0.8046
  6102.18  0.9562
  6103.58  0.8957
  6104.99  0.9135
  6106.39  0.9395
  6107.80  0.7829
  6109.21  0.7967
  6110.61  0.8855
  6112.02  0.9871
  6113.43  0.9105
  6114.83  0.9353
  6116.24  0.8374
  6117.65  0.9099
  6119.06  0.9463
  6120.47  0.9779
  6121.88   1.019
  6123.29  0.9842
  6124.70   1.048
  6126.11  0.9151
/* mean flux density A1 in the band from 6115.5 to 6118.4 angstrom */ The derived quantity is 0.874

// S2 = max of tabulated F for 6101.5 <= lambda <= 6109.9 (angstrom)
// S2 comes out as 0.9562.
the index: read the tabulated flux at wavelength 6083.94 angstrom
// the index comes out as 0.9176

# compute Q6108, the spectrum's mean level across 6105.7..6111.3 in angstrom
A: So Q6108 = 0.851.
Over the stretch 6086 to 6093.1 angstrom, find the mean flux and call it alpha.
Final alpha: 0.925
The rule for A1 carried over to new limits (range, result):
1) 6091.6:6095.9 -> 0.923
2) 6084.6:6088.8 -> 0.991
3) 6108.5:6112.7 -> 0.889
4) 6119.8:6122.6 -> 0.998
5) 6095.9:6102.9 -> 0.917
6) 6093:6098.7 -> 0.93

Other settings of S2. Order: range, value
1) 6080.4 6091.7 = 1.051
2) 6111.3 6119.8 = 0.9871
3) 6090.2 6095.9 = 1.013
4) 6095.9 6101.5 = 1.023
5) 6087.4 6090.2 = 1.022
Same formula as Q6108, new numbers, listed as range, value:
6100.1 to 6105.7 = 0.893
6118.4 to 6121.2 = 0.962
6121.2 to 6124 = 1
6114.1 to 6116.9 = 0.889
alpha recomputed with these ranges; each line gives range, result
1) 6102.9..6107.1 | 0.916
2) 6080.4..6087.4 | 0.974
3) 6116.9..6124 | 0.966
